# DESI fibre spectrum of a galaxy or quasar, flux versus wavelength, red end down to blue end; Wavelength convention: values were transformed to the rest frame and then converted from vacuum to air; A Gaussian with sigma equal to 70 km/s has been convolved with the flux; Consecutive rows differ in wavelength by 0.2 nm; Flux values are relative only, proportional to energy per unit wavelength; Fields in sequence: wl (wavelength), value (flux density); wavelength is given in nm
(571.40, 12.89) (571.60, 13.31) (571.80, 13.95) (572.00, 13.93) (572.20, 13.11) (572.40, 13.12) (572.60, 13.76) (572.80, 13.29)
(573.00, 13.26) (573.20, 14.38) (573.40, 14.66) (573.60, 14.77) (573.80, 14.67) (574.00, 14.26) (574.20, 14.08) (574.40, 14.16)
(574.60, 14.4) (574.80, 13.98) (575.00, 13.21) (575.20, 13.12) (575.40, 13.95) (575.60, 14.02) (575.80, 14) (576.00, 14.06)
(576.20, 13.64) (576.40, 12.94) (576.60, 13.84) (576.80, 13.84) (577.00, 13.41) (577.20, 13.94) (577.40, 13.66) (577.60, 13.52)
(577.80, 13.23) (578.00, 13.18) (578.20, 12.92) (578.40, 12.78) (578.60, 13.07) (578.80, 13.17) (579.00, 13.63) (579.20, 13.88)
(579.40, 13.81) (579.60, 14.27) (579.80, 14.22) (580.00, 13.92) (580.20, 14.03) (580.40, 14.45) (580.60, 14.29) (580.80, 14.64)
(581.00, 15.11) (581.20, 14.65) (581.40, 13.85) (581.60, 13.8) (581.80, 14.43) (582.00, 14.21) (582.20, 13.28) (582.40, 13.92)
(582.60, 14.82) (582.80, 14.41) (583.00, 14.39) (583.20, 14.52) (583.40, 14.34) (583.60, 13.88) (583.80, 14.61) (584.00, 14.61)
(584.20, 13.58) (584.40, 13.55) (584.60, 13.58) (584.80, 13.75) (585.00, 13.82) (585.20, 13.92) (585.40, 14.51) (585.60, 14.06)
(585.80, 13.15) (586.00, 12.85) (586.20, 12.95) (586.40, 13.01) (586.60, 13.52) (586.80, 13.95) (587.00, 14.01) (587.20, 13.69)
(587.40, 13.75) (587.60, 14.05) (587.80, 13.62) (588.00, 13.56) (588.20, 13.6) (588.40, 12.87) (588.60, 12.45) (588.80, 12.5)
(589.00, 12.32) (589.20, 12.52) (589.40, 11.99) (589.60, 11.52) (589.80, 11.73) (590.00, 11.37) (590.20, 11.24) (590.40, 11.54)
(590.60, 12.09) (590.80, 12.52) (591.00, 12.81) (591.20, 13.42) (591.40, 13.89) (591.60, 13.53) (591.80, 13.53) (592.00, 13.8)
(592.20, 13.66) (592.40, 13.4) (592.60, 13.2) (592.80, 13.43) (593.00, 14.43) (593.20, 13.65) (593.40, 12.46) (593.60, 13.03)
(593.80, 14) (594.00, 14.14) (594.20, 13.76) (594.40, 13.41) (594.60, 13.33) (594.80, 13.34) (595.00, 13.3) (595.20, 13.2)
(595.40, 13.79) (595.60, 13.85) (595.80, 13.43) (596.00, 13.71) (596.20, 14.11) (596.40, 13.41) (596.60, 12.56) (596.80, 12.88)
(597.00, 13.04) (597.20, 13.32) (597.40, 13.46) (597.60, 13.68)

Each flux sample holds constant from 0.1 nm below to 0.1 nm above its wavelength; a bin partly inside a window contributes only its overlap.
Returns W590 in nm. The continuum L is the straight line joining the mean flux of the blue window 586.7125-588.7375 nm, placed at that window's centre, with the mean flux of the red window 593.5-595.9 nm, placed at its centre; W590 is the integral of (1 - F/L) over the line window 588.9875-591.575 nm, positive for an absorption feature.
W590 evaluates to 0.24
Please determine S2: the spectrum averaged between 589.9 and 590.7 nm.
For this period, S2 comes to 11.6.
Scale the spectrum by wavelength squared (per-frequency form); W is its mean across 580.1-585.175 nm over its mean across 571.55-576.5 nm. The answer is 1.1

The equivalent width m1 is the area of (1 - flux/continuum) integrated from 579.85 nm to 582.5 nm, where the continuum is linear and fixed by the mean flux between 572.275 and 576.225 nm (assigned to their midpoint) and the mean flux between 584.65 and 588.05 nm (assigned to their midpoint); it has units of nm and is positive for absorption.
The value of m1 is -0.081 nm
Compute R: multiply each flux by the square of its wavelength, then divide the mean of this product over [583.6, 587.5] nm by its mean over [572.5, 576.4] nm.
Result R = 1.02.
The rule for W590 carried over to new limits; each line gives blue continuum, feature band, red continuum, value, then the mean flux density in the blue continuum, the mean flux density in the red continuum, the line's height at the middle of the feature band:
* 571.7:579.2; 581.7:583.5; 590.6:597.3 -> -0.09 nm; 13.7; 13.4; 13.6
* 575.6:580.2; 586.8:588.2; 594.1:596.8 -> -0.03 nm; 13.6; 13.5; 13.5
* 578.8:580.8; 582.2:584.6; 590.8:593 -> -0.05 nm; 14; 13.5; 13.9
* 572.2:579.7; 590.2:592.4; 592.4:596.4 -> 0.09 nm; 13.7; 13.5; 13.6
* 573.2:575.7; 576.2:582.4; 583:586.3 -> 0.09 nm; 14.1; 13.9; 14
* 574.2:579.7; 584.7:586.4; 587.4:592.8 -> -0.06 nm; 13.6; 12.8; 13.1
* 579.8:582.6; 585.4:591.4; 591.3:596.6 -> 0.41 nm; 14.2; 13.5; 13.8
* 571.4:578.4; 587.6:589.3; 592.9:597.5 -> 0.07 nm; 13.7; 13.5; 13.5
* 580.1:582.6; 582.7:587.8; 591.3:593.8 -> 0.05 nm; 14.2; 13.5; 14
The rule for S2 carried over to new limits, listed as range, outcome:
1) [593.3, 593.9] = 13.2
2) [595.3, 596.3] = 13.8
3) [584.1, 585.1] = 13.7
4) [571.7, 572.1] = 13.9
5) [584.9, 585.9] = 13.9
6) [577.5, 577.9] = 13.4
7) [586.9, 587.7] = 13.9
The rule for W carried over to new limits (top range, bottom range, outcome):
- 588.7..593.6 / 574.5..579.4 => 0.99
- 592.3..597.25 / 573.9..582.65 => 1.03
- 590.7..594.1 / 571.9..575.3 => 1.03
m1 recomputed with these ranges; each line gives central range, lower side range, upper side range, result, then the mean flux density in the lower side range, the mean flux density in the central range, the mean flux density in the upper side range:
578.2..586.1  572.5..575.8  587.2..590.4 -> -0.45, 14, 14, 12.6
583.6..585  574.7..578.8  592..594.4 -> -0.04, 13.5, 13.9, 13.6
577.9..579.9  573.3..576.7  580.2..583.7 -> 0.09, 14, 13.5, 14.3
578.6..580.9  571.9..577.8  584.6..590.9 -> -0.08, 13.8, 14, 13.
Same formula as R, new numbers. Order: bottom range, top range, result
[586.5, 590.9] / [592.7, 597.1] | 1.08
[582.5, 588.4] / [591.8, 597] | 1.00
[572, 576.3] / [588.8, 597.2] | 1.00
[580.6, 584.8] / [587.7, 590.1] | 0.90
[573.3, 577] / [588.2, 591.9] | 0.94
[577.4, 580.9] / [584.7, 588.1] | 1.02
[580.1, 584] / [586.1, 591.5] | 0.92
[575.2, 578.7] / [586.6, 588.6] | 1.04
